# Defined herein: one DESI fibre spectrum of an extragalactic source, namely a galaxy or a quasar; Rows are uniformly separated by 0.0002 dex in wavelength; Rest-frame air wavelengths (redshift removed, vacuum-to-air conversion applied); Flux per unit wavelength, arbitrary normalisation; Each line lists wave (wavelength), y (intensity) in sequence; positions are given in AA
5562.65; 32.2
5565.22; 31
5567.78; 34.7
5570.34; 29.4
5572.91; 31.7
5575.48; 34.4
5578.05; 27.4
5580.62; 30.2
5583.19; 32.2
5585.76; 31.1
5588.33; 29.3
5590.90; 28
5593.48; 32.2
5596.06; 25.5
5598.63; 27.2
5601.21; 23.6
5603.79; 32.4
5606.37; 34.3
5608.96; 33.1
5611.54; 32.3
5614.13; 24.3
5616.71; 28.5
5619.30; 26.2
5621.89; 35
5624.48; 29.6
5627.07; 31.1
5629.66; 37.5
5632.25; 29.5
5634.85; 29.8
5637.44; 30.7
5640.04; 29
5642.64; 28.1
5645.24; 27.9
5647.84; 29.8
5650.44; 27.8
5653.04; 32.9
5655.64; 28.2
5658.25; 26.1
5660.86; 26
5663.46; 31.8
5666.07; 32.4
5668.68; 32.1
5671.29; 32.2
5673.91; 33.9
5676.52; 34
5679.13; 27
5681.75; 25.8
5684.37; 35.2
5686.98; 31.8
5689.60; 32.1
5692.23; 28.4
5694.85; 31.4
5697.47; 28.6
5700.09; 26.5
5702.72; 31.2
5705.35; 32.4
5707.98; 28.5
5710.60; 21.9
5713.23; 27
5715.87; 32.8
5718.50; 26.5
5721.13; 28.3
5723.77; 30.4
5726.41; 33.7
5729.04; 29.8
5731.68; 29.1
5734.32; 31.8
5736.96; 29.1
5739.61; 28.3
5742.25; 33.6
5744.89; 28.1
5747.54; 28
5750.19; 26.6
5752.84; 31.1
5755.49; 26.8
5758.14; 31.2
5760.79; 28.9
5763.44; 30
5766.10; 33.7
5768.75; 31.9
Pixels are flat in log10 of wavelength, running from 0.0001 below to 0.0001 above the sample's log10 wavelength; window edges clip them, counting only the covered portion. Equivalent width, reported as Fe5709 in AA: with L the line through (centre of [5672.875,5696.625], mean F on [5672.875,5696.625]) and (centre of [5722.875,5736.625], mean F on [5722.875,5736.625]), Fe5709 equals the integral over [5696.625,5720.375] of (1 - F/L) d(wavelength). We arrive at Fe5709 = 2.0 AA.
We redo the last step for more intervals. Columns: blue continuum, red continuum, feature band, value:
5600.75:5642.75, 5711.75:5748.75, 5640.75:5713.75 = 0.9 AA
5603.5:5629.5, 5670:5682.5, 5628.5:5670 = 1.2 AA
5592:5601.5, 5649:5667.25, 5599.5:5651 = -3.1 AA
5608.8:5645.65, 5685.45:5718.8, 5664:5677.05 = -1.4 AA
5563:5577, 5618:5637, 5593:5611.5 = 1.0 AA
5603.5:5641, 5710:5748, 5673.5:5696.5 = -0.7 AA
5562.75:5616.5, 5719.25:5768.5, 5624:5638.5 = -0.6 AA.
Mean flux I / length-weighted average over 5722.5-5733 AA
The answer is 30.8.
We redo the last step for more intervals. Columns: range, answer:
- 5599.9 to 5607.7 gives 30.1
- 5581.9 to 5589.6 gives 30.9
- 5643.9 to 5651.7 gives 28.5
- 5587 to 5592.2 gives 28.7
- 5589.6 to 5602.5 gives 27.3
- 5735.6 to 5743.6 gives 30.3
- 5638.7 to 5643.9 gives 28.5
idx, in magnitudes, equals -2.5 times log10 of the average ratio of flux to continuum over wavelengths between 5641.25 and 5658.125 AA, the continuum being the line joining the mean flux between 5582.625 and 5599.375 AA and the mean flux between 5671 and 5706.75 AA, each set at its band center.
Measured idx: 0.046 mag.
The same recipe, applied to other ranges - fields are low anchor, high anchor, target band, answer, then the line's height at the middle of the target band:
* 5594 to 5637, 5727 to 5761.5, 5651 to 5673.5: -0.02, 29.9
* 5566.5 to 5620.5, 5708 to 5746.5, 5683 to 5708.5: -0.04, 29.4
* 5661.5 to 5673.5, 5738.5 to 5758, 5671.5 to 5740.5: 0.02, 30.6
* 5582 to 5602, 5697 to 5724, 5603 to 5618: -0.07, 28.7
